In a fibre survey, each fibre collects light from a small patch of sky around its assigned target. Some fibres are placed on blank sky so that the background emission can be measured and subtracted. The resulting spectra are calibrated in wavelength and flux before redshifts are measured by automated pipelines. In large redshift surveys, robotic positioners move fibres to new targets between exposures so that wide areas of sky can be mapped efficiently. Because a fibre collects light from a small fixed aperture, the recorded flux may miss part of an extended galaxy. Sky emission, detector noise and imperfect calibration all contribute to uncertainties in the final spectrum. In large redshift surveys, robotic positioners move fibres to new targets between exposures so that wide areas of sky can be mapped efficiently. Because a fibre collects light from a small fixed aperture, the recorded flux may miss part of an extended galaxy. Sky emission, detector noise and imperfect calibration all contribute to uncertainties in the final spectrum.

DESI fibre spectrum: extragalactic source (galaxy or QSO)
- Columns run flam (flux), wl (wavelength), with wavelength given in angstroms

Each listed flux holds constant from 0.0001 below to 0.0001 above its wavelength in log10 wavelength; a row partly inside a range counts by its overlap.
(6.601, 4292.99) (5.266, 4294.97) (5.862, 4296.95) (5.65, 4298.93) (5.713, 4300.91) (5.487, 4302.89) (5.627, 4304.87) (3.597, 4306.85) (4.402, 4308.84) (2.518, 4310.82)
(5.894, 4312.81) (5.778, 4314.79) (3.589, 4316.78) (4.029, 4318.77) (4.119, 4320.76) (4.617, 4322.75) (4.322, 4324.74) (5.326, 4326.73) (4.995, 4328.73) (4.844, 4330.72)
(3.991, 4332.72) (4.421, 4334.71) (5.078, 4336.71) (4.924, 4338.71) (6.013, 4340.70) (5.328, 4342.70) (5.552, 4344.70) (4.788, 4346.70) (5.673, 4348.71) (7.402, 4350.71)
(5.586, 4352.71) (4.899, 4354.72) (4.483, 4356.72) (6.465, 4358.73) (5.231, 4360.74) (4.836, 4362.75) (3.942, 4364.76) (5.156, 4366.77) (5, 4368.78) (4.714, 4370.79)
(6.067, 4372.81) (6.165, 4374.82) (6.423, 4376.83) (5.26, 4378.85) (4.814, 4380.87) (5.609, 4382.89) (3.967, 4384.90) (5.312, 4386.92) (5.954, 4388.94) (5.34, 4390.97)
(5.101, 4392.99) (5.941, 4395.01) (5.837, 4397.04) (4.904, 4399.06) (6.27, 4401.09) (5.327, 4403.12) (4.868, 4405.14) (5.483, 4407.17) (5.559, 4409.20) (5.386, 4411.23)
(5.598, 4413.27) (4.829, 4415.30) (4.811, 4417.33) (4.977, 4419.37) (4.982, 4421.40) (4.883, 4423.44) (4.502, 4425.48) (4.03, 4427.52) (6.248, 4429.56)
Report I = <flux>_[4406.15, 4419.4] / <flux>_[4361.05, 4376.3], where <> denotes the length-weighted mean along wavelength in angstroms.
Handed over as 1.01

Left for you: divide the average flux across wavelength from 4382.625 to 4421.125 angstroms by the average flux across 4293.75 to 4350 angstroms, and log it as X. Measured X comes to 1.08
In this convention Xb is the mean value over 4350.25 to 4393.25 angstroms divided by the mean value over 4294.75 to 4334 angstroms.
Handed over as 1.12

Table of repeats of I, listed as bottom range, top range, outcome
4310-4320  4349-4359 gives 1.30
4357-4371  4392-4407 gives 1.09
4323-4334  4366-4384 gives 1.17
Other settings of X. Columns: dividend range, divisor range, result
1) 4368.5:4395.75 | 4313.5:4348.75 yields 1.12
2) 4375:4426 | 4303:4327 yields 1.18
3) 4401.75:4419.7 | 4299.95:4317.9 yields 1.11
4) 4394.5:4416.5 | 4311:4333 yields 1.18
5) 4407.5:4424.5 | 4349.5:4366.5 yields 0.96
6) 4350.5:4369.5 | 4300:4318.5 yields 1.11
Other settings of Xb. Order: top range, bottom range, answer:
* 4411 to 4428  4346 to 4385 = 0.91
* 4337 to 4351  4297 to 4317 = 1.13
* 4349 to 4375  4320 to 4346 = 1.10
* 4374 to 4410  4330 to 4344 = 1.10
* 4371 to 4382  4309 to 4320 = 1.30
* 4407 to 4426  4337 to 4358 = 0.93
